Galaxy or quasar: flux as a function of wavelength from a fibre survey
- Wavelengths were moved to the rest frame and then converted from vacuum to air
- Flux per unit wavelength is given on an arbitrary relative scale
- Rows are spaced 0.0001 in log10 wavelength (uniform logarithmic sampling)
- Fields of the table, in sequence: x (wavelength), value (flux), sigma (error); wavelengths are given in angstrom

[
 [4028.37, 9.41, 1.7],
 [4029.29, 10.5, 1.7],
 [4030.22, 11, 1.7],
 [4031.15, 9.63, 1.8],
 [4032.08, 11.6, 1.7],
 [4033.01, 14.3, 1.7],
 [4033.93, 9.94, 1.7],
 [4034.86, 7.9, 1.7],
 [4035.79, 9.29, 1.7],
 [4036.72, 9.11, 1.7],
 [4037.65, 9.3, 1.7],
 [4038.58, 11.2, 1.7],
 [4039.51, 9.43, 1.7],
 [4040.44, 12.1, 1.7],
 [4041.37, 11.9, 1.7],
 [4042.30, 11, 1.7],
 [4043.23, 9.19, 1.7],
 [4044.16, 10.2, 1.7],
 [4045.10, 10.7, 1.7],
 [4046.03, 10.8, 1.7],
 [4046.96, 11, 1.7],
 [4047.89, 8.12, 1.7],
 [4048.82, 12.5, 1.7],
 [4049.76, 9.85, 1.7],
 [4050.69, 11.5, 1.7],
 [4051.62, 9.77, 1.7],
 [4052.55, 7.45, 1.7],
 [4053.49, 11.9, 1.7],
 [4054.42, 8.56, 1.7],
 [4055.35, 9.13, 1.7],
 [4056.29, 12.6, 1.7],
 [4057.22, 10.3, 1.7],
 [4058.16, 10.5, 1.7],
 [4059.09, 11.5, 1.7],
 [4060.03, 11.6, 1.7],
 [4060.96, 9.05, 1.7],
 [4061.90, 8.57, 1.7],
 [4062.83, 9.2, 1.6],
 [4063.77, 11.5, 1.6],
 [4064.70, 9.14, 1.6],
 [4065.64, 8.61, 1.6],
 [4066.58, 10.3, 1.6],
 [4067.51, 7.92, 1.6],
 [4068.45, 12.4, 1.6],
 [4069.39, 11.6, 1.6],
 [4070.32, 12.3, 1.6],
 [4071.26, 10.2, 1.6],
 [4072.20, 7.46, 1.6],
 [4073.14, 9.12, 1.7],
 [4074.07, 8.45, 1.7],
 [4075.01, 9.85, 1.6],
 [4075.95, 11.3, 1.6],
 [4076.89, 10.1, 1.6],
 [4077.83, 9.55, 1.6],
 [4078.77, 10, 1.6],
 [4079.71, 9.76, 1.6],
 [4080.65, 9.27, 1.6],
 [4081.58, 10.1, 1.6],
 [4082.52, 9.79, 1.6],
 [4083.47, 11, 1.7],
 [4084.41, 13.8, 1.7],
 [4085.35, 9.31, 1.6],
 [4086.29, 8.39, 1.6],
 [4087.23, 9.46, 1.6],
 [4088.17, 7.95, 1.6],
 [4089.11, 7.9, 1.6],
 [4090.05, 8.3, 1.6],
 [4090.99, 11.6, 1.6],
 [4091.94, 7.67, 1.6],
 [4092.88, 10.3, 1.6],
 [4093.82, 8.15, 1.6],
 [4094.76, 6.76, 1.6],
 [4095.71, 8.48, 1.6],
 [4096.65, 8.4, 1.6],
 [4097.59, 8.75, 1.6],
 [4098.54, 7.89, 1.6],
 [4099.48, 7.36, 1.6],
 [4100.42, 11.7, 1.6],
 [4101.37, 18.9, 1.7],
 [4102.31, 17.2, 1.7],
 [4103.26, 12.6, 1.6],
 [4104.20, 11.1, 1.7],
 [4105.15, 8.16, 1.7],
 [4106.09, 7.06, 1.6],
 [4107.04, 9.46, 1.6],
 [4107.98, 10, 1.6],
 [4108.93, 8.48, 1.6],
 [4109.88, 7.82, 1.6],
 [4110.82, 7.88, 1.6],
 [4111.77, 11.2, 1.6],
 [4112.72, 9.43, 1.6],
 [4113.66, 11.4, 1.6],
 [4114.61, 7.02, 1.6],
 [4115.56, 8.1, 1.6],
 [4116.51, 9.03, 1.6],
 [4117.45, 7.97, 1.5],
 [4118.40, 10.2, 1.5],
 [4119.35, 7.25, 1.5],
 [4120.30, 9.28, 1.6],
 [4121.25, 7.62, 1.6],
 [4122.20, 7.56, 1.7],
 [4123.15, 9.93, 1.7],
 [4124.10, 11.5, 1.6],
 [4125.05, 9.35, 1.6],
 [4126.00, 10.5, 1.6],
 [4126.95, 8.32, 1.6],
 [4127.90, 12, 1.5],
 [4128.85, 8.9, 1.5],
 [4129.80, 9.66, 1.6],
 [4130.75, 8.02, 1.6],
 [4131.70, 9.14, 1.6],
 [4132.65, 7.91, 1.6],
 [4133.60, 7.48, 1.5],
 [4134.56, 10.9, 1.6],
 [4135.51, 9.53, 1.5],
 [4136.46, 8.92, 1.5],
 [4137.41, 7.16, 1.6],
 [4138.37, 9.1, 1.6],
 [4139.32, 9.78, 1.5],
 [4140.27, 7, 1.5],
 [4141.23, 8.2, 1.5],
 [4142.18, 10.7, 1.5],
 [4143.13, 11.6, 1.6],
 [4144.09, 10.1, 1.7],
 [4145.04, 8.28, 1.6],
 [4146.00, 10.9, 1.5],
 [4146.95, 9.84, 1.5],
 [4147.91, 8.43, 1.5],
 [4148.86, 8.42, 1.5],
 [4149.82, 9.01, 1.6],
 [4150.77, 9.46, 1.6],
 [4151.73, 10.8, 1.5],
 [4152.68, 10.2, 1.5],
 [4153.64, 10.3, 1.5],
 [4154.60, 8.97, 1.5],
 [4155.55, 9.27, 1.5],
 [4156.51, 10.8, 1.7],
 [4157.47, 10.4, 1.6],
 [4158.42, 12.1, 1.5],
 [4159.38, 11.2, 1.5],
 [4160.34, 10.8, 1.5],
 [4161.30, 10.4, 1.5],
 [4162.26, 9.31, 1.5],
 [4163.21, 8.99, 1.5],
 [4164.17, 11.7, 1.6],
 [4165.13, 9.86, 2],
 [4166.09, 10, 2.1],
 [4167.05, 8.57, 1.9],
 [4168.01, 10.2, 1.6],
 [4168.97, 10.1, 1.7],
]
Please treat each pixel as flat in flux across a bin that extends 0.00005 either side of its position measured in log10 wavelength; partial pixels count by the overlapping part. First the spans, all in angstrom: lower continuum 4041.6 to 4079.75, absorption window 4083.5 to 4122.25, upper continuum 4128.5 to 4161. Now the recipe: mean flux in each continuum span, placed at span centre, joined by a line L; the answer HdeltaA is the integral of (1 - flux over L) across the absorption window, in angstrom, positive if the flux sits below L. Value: 1.37 angstrom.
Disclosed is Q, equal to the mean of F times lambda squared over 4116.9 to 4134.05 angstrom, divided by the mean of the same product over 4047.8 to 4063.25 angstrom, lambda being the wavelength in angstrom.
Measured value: 0.9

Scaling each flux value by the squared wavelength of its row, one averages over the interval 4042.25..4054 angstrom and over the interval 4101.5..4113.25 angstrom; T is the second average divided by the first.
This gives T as 1.03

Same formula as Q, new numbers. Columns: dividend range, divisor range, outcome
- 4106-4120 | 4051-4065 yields 0.90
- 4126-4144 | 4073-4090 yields 0.97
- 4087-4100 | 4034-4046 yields 0.86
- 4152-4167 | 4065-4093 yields 1.09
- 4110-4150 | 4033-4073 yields 0.93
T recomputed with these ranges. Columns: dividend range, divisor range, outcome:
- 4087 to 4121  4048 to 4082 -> 0.96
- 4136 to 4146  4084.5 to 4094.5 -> 1.04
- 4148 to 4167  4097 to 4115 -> 1.01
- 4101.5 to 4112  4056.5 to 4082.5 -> 1.05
